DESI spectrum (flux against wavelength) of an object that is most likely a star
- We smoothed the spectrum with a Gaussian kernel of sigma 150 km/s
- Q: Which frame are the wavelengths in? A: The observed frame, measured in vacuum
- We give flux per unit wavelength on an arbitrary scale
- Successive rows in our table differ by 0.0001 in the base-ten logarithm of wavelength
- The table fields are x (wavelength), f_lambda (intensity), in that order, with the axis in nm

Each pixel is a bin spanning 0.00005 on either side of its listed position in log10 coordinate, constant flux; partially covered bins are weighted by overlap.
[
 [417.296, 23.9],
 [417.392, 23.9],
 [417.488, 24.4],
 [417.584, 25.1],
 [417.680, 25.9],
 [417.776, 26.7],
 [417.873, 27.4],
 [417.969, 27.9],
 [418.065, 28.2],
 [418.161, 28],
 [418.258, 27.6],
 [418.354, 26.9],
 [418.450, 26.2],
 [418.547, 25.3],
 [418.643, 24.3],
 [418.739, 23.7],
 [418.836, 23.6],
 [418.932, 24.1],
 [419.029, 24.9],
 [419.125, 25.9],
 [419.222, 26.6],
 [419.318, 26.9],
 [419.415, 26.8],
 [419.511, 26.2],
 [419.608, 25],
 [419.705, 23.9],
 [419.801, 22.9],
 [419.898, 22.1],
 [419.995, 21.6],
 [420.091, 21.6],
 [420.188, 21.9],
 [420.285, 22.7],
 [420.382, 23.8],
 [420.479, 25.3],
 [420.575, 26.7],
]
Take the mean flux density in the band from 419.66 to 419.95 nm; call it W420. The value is 22.9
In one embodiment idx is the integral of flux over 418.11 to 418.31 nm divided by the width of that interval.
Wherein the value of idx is 27.8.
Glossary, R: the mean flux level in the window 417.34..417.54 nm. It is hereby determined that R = 24.2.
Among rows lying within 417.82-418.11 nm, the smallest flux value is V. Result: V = 27.4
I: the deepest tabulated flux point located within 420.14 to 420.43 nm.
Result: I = 21.9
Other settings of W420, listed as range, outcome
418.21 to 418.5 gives 26.9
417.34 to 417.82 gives 25.2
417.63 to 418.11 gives 27.2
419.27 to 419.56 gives 26.6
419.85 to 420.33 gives 22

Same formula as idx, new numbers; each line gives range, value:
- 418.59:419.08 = 24.2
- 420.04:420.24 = 21.8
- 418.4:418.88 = 24.6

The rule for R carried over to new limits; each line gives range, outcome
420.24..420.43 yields 23.2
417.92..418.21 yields 28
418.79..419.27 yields 25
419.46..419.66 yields 25.6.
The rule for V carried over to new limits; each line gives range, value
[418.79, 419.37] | 23.6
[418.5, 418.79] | 23.7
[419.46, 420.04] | 21.6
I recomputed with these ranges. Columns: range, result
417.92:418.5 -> 26.2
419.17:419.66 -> 25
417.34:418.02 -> 23.9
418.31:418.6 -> 25.3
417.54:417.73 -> 25.1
